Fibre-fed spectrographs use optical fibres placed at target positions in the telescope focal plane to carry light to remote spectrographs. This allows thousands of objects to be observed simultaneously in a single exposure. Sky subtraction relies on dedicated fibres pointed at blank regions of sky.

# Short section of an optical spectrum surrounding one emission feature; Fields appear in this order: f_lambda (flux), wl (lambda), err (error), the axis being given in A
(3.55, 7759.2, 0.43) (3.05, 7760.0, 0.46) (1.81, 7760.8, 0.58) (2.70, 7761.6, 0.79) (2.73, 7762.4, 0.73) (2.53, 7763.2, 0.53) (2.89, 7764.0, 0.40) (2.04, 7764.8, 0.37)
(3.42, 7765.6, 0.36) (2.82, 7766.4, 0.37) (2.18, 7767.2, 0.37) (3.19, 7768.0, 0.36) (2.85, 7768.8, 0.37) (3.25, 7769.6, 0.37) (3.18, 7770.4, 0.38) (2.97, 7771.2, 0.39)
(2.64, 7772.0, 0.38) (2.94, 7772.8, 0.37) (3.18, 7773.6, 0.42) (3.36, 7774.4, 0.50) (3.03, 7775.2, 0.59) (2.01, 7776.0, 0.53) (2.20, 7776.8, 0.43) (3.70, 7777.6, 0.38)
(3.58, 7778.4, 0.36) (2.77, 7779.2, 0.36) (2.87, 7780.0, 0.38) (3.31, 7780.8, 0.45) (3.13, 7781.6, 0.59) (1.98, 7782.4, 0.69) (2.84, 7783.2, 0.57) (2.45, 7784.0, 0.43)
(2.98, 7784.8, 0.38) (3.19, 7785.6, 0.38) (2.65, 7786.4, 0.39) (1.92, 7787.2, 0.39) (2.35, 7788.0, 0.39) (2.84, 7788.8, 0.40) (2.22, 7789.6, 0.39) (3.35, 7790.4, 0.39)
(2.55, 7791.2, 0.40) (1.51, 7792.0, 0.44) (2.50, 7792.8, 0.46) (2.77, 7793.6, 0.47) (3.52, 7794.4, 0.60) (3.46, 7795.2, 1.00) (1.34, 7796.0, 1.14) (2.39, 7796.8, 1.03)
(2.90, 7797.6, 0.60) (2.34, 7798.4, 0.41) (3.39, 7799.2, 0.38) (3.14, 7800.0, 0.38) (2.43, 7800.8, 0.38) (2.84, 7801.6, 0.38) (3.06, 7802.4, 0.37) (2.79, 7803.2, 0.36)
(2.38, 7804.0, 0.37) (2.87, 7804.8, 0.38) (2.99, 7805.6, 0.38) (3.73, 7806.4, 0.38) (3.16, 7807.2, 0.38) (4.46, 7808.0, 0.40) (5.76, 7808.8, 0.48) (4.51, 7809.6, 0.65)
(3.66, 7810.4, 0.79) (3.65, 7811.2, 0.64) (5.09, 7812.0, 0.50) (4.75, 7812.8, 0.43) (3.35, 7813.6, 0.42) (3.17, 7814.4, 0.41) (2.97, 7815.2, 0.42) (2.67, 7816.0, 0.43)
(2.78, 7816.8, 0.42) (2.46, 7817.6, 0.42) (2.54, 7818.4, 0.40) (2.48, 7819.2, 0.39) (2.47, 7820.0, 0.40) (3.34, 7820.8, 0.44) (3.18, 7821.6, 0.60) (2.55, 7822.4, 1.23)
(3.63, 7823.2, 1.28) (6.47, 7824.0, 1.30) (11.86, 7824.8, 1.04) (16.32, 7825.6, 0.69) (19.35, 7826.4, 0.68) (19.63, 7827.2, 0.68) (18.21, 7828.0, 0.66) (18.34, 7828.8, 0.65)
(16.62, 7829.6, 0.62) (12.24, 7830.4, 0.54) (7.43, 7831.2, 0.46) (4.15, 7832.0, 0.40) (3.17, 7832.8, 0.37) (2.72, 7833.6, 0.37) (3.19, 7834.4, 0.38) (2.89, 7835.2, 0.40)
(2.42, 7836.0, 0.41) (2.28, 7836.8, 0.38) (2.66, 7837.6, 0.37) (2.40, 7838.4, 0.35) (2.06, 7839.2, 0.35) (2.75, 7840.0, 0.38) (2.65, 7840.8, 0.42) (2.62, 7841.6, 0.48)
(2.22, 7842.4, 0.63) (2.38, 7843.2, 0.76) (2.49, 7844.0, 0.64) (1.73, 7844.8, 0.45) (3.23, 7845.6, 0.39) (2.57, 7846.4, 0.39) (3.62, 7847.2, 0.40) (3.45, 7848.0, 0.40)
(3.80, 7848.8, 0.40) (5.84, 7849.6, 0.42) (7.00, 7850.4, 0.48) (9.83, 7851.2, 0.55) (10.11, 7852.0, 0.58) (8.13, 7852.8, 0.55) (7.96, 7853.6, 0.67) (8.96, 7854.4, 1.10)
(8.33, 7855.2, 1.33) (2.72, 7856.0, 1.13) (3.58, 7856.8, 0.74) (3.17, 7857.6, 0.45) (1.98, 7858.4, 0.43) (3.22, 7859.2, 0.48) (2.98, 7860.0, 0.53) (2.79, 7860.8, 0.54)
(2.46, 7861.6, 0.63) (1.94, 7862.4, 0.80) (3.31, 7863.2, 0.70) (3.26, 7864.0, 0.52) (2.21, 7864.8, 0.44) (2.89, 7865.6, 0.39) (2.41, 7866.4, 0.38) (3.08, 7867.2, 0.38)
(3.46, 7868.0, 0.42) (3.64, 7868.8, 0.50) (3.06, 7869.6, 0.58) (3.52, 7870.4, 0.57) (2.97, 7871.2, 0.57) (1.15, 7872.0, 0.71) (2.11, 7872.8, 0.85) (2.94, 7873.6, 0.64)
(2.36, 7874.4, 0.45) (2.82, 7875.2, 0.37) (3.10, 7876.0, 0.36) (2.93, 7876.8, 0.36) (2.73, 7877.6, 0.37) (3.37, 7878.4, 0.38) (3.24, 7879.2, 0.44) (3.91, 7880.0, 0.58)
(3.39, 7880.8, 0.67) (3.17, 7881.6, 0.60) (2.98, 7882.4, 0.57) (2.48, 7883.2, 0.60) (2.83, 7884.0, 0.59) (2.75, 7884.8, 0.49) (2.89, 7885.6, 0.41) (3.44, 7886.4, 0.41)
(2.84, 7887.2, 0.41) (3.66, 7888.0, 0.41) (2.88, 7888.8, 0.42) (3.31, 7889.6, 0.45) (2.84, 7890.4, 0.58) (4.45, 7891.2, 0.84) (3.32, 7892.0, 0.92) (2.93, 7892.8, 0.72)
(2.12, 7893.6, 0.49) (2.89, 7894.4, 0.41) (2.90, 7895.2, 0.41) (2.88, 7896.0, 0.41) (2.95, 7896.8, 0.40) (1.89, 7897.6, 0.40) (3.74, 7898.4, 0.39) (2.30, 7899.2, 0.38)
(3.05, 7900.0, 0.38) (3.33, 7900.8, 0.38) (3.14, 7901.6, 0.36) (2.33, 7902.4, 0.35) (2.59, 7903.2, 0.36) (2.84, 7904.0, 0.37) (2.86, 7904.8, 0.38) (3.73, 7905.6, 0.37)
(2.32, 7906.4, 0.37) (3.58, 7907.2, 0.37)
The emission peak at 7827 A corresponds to H-alpha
